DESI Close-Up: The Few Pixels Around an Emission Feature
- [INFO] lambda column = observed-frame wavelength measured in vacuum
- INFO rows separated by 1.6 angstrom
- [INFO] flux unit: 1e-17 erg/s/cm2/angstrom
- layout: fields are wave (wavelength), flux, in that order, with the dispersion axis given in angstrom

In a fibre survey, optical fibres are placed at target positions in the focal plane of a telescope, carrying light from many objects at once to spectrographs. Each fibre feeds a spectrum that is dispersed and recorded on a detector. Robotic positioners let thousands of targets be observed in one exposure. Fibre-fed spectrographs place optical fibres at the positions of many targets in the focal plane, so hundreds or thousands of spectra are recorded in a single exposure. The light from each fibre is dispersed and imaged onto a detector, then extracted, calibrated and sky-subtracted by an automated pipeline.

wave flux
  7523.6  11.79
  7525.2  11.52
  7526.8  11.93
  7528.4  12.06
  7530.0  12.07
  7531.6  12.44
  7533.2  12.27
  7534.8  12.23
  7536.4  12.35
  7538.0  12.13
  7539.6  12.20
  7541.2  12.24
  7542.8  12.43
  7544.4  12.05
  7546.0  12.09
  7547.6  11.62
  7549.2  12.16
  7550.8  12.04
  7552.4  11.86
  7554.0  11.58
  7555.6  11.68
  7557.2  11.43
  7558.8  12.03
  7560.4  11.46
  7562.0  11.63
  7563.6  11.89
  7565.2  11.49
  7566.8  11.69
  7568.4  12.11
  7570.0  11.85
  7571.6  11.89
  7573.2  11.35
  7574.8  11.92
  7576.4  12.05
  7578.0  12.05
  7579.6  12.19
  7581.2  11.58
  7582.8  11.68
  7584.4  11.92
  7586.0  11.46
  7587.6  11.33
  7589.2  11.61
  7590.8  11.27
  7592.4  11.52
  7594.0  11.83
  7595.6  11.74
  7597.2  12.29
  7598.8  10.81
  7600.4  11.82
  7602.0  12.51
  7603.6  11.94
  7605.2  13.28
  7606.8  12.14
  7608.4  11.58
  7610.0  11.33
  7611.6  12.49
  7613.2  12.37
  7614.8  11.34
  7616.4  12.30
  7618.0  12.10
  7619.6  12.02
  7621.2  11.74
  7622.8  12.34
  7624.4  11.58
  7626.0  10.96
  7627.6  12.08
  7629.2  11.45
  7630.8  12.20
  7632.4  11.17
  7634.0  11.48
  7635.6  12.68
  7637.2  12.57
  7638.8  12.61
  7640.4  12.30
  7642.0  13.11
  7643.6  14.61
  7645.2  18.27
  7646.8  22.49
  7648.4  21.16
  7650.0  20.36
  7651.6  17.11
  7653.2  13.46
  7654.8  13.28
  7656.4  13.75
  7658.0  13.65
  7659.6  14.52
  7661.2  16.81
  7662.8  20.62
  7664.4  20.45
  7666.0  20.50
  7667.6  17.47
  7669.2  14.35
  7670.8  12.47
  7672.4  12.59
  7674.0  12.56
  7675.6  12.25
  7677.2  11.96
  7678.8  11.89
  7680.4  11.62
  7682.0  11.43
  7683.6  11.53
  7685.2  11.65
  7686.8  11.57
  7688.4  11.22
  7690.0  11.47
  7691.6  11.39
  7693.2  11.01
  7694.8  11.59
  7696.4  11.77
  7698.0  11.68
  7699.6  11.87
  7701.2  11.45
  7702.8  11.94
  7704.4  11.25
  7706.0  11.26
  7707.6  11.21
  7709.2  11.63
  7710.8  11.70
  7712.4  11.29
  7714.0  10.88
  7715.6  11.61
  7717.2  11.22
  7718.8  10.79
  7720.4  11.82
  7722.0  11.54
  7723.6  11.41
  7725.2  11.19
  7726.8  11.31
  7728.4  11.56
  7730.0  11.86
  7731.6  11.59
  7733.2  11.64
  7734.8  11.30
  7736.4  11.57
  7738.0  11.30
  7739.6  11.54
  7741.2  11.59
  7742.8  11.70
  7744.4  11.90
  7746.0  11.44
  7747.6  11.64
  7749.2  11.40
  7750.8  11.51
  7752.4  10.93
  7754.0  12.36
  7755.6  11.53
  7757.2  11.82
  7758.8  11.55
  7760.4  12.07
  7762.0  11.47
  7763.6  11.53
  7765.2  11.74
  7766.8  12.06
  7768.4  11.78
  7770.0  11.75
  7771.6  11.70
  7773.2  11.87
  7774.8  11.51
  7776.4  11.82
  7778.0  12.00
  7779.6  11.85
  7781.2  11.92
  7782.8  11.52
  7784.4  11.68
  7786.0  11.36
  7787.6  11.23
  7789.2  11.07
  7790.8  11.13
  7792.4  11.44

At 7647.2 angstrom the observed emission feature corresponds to [S II] 6716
